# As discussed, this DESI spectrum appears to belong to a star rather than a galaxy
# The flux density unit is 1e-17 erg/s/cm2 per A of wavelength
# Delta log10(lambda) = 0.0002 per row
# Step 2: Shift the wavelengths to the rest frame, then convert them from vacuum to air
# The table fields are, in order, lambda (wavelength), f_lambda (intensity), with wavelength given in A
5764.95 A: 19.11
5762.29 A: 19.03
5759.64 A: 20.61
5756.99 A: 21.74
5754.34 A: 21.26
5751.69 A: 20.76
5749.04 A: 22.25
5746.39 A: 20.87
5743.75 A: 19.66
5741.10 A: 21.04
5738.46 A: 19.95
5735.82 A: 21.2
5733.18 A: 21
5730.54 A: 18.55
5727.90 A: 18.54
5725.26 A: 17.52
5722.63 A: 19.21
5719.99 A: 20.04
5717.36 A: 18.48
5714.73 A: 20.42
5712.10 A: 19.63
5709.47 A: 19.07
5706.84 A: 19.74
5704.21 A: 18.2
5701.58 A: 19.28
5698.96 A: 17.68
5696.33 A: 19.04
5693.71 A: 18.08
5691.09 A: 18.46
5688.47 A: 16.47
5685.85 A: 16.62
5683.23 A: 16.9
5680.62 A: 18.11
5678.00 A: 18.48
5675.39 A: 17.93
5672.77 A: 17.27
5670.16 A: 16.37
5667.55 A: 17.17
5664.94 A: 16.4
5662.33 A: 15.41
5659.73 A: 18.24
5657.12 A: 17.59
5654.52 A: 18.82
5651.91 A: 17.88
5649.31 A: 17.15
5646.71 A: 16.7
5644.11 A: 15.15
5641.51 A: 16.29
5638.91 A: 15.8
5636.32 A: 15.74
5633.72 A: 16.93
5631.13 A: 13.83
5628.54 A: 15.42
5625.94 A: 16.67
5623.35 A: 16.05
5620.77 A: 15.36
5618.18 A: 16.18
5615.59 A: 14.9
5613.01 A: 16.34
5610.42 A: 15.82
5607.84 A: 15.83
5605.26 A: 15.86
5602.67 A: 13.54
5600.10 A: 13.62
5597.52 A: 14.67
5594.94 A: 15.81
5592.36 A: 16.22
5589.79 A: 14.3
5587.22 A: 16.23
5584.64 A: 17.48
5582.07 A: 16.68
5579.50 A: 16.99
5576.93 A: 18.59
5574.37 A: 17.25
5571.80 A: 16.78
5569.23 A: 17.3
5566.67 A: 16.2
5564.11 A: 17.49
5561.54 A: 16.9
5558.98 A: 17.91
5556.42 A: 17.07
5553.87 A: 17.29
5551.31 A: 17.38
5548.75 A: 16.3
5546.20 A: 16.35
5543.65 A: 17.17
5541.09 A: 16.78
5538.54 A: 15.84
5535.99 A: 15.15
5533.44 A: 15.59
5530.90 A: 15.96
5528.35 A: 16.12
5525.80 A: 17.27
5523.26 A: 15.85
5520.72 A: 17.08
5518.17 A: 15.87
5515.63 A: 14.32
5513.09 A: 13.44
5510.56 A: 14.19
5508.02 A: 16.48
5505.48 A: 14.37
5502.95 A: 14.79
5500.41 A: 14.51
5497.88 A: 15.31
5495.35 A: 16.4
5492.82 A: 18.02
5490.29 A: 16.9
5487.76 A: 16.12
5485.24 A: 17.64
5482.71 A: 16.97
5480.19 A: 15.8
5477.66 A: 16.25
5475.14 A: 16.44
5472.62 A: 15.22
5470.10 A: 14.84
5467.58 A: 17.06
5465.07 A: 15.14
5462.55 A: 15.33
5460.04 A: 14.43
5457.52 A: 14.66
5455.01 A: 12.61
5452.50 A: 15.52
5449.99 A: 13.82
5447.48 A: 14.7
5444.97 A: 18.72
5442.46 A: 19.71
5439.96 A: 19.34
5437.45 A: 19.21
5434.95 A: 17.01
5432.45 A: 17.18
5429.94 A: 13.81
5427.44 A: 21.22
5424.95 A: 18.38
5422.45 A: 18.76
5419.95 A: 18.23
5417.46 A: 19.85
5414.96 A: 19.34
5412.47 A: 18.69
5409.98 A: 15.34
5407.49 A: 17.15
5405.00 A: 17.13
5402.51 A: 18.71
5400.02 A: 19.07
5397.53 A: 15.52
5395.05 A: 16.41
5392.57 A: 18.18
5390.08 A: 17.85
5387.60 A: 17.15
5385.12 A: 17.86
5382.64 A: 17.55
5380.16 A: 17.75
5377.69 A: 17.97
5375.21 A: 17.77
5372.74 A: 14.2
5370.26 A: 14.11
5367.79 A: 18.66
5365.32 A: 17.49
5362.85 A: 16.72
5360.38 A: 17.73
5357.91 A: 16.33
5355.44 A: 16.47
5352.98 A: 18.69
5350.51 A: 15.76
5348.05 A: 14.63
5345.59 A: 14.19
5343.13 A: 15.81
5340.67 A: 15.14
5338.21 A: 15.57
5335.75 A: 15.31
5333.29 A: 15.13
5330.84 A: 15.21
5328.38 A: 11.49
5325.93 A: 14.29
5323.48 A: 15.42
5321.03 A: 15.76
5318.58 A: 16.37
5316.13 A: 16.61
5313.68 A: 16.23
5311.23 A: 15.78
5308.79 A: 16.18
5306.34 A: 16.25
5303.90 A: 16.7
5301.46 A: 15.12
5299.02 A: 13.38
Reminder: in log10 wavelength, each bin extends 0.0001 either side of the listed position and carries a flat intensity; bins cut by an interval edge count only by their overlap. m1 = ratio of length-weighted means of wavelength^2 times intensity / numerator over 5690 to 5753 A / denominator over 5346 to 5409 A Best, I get 1.30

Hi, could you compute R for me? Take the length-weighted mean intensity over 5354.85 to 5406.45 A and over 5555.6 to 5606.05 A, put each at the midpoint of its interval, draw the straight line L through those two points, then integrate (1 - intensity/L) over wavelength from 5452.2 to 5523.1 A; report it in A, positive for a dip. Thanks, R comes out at 4.9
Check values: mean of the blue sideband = 17.2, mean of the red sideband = 16.3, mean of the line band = 15.6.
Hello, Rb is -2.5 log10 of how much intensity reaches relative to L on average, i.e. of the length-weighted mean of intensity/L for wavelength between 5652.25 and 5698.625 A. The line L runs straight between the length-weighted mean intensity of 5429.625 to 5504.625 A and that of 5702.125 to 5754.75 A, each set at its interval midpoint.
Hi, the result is 0.09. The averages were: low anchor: 16.1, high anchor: 19.8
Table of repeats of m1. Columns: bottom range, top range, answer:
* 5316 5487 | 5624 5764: 1.23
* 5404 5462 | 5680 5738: 1.21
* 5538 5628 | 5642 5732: 1.14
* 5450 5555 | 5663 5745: 1.26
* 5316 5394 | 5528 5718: 1.14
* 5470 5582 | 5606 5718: 1.10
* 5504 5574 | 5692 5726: 1.24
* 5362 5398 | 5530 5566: 1.04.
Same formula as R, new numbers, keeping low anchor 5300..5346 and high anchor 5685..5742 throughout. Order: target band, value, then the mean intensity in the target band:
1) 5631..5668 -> 3.5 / 16.7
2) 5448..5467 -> 2.3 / 14.6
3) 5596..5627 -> 4.6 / 15.4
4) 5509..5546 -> 3.2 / 15.8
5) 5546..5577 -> 0.9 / 17.1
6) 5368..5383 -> -0.7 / 16.6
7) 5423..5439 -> -1.4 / 17.9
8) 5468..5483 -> 0.8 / 15.9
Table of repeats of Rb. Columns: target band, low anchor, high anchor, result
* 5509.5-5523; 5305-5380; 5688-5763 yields 0.17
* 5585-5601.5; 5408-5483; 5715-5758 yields 0.21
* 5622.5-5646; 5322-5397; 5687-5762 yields 0.19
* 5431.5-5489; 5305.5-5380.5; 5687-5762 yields 0.05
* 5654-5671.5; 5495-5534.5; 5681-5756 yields 0.07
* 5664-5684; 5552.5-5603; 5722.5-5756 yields 0.08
